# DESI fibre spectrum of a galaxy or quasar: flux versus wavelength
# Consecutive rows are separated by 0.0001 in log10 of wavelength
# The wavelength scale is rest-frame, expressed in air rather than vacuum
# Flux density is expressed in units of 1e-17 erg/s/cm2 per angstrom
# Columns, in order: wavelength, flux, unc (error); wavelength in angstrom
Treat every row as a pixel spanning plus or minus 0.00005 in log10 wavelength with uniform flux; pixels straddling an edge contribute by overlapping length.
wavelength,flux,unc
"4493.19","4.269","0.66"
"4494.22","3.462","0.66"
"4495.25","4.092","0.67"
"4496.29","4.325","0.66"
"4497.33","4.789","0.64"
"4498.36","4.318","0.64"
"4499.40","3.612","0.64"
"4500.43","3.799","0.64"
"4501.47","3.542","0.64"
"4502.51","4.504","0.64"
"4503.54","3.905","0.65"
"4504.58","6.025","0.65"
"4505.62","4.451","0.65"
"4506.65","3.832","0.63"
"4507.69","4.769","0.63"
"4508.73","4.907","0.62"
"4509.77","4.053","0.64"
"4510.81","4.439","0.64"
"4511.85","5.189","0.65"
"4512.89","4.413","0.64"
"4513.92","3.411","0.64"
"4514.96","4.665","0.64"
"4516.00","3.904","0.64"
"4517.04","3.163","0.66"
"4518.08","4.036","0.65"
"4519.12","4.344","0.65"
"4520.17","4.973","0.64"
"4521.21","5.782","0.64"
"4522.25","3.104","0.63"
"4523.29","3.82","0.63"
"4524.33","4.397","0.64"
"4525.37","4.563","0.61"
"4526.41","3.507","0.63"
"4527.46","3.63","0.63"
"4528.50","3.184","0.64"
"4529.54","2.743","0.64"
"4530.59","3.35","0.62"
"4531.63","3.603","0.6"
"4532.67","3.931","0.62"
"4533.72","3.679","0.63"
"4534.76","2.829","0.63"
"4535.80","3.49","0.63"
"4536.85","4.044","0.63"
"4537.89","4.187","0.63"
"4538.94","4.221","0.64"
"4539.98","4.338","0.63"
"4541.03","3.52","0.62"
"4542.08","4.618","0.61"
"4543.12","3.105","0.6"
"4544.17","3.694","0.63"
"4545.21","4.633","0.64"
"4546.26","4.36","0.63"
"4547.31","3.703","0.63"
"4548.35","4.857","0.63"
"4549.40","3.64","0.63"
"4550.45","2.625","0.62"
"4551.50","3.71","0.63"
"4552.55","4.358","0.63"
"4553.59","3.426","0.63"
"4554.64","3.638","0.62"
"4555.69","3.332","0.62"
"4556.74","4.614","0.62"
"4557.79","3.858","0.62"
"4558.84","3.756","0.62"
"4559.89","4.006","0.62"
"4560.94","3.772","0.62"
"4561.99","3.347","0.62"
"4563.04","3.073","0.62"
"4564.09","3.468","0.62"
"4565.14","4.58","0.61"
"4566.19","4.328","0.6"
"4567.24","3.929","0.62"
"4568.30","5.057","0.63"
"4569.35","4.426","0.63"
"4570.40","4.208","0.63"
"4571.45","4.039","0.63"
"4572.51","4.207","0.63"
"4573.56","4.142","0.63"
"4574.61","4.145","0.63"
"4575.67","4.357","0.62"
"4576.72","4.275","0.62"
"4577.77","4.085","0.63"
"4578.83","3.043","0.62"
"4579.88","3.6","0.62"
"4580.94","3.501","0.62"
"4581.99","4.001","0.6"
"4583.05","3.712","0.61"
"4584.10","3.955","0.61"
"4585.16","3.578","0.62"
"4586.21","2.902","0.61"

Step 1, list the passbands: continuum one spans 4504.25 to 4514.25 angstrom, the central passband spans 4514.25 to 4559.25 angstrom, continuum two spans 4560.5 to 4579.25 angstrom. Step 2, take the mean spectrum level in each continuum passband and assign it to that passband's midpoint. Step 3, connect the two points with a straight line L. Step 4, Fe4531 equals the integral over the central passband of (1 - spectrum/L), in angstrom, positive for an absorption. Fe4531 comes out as 4.5 angstrom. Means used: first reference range 4.54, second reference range 4.03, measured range 3.88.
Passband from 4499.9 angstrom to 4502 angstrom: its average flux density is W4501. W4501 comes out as 3.67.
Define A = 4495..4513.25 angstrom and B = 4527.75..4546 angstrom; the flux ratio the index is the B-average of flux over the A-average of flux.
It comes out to 0.85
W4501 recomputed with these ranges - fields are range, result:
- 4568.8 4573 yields 4.22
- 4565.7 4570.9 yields 4.39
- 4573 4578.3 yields 4.2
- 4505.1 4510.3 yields 4.4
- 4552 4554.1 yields 3.91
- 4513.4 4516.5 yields 4.01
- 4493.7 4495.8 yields 3.79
